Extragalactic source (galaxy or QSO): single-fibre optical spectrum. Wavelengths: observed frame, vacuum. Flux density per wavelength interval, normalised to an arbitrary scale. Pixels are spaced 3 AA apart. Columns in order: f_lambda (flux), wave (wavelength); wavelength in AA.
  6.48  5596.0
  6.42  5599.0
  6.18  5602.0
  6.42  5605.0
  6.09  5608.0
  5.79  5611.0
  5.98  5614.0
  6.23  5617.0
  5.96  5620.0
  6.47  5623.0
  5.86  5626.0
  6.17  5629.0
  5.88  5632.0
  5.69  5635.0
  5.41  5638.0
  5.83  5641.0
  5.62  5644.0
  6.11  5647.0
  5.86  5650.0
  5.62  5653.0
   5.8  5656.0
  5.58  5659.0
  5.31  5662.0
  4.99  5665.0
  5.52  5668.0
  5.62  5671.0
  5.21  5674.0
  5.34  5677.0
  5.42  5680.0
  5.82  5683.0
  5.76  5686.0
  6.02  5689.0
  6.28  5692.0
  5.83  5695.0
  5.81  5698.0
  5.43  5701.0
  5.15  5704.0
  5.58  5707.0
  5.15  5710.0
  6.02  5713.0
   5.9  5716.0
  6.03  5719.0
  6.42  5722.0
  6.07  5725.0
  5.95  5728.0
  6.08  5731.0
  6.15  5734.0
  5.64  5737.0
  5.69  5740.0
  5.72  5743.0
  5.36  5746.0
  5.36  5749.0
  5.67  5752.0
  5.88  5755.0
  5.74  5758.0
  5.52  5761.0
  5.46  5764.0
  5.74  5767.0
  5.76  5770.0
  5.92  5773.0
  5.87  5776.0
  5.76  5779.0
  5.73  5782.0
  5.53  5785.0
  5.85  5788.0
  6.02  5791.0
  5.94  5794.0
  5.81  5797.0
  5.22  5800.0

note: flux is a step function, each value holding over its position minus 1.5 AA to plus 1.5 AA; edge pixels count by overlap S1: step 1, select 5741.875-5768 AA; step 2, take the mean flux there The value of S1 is 5.6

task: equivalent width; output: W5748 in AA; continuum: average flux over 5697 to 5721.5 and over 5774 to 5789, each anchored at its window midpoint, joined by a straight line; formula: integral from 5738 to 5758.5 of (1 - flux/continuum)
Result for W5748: 0.3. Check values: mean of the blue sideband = 5.66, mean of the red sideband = 5.75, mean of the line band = 5.63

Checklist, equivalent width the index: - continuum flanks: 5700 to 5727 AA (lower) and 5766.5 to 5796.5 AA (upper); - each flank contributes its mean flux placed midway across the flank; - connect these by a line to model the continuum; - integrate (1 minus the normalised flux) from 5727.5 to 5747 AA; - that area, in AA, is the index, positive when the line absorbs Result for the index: -0.1 AA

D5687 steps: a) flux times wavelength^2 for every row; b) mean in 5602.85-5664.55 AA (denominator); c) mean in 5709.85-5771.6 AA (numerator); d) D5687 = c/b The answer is 1.0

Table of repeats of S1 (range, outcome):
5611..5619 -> 6.04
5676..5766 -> 5.74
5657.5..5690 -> 5.5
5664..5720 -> 5.63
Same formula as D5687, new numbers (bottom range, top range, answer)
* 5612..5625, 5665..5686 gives 0.91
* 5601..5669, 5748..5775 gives 1.02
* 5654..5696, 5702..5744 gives 1.06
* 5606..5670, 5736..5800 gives 1.03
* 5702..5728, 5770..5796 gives 1.03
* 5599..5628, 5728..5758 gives 0.98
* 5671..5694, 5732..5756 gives 1.02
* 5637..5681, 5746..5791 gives 1.07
